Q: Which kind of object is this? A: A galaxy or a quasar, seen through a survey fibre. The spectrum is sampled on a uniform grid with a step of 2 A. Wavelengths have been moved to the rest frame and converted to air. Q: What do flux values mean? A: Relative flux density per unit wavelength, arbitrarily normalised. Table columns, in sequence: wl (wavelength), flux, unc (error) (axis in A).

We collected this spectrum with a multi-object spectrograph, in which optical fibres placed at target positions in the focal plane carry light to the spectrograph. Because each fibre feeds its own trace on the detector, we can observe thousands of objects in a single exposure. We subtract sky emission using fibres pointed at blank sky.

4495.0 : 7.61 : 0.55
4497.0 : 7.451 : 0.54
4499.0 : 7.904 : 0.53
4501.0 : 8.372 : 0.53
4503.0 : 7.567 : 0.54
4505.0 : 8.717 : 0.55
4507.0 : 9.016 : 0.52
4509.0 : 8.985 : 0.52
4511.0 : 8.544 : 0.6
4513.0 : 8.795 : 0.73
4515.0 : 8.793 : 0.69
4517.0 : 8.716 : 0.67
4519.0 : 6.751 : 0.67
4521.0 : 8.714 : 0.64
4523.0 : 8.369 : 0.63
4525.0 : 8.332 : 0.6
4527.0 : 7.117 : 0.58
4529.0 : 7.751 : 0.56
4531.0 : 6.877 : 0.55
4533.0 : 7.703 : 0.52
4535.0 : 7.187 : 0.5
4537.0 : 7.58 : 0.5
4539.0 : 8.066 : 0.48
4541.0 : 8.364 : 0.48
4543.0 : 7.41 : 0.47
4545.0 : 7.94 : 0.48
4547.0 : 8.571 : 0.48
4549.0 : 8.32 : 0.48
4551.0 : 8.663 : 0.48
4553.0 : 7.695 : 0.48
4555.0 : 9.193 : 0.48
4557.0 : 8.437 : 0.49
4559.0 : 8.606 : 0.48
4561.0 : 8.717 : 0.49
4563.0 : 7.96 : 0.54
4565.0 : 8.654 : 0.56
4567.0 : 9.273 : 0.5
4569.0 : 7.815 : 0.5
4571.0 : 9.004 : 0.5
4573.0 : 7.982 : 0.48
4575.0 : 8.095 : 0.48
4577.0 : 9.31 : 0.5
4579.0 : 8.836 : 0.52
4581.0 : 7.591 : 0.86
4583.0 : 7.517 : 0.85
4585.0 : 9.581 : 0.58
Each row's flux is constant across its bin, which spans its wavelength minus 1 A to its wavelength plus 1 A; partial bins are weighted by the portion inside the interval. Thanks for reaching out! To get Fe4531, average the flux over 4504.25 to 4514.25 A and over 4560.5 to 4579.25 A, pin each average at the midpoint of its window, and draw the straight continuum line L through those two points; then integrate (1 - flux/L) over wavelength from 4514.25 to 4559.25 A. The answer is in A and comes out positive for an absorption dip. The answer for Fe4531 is 3.39 A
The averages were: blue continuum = 8.81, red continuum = 8.55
